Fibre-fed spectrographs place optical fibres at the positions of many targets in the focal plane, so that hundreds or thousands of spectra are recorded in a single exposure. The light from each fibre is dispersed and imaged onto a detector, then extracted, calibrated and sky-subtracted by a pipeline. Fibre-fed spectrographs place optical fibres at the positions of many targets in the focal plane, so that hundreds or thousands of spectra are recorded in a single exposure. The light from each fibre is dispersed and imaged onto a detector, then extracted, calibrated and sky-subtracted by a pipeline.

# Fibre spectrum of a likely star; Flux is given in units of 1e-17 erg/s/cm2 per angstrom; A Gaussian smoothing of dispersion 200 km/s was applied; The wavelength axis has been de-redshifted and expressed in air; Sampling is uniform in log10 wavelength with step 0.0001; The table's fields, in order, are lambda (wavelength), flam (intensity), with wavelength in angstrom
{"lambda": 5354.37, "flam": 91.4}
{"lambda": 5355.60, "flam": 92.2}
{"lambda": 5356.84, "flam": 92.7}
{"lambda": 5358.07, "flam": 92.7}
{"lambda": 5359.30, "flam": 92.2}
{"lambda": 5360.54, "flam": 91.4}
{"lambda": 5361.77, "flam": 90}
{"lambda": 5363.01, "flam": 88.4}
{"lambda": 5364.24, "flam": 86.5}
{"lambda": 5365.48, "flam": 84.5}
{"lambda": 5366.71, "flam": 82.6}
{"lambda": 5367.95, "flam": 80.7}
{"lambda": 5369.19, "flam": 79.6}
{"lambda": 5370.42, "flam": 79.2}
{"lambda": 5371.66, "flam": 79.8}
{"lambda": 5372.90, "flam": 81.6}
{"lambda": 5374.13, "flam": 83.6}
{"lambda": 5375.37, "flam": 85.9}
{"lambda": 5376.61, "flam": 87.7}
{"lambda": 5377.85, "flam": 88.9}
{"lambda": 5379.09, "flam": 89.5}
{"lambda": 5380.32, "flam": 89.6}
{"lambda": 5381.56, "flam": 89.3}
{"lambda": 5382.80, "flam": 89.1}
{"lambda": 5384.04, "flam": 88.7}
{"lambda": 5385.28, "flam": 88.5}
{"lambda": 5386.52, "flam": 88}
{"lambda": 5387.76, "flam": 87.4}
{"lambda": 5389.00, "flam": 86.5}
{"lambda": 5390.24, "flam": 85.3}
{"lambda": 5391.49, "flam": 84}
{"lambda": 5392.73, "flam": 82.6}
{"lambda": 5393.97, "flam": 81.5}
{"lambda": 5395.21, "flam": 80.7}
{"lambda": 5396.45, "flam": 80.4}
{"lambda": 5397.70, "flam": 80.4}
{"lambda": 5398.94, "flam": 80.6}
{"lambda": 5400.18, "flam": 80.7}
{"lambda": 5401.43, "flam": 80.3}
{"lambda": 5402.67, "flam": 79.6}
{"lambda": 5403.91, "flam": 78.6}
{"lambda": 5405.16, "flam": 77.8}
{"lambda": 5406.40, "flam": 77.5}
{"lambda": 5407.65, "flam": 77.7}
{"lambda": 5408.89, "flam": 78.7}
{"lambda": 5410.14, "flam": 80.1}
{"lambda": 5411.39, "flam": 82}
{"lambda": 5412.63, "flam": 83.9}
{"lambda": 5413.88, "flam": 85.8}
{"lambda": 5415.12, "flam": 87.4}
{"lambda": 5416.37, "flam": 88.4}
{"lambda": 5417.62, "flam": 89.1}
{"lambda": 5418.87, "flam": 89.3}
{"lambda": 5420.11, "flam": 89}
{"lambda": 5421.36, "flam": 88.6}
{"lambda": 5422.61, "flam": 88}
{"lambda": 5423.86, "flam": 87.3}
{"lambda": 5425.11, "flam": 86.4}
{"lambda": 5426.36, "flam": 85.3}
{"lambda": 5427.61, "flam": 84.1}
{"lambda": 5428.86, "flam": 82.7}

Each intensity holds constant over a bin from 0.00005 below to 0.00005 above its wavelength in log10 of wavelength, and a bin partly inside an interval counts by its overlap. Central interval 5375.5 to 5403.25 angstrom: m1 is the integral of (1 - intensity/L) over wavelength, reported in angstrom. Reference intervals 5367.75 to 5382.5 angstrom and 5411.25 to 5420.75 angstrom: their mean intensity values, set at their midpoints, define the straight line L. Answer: 0.2 angstrom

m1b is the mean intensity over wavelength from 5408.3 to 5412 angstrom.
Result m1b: 80.1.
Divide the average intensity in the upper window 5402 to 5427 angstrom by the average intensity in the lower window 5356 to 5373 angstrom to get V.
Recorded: 1.0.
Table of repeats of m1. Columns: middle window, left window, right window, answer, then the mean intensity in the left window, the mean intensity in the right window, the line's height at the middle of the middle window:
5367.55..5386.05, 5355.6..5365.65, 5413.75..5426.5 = 0.8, 90.1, 87.9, 89.5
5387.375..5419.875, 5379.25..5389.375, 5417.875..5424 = 2.2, 88.6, 88.6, 88.6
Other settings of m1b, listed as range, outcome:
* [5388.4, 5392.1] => 85.1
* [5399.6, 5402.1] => 80.4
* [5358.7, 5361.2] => 91.7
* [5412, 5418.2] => 86.9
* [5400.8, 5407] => 78.8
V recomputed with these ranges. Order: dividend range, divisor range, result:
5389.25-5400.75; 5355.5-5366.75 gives 0.92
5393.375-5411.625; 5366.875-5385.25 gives 0.93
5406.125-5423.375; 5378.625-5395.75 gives 0.98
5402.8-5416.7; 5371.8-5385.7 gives 0.93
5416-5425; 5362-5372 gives 1.06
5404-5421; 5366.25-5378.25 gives 1.01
